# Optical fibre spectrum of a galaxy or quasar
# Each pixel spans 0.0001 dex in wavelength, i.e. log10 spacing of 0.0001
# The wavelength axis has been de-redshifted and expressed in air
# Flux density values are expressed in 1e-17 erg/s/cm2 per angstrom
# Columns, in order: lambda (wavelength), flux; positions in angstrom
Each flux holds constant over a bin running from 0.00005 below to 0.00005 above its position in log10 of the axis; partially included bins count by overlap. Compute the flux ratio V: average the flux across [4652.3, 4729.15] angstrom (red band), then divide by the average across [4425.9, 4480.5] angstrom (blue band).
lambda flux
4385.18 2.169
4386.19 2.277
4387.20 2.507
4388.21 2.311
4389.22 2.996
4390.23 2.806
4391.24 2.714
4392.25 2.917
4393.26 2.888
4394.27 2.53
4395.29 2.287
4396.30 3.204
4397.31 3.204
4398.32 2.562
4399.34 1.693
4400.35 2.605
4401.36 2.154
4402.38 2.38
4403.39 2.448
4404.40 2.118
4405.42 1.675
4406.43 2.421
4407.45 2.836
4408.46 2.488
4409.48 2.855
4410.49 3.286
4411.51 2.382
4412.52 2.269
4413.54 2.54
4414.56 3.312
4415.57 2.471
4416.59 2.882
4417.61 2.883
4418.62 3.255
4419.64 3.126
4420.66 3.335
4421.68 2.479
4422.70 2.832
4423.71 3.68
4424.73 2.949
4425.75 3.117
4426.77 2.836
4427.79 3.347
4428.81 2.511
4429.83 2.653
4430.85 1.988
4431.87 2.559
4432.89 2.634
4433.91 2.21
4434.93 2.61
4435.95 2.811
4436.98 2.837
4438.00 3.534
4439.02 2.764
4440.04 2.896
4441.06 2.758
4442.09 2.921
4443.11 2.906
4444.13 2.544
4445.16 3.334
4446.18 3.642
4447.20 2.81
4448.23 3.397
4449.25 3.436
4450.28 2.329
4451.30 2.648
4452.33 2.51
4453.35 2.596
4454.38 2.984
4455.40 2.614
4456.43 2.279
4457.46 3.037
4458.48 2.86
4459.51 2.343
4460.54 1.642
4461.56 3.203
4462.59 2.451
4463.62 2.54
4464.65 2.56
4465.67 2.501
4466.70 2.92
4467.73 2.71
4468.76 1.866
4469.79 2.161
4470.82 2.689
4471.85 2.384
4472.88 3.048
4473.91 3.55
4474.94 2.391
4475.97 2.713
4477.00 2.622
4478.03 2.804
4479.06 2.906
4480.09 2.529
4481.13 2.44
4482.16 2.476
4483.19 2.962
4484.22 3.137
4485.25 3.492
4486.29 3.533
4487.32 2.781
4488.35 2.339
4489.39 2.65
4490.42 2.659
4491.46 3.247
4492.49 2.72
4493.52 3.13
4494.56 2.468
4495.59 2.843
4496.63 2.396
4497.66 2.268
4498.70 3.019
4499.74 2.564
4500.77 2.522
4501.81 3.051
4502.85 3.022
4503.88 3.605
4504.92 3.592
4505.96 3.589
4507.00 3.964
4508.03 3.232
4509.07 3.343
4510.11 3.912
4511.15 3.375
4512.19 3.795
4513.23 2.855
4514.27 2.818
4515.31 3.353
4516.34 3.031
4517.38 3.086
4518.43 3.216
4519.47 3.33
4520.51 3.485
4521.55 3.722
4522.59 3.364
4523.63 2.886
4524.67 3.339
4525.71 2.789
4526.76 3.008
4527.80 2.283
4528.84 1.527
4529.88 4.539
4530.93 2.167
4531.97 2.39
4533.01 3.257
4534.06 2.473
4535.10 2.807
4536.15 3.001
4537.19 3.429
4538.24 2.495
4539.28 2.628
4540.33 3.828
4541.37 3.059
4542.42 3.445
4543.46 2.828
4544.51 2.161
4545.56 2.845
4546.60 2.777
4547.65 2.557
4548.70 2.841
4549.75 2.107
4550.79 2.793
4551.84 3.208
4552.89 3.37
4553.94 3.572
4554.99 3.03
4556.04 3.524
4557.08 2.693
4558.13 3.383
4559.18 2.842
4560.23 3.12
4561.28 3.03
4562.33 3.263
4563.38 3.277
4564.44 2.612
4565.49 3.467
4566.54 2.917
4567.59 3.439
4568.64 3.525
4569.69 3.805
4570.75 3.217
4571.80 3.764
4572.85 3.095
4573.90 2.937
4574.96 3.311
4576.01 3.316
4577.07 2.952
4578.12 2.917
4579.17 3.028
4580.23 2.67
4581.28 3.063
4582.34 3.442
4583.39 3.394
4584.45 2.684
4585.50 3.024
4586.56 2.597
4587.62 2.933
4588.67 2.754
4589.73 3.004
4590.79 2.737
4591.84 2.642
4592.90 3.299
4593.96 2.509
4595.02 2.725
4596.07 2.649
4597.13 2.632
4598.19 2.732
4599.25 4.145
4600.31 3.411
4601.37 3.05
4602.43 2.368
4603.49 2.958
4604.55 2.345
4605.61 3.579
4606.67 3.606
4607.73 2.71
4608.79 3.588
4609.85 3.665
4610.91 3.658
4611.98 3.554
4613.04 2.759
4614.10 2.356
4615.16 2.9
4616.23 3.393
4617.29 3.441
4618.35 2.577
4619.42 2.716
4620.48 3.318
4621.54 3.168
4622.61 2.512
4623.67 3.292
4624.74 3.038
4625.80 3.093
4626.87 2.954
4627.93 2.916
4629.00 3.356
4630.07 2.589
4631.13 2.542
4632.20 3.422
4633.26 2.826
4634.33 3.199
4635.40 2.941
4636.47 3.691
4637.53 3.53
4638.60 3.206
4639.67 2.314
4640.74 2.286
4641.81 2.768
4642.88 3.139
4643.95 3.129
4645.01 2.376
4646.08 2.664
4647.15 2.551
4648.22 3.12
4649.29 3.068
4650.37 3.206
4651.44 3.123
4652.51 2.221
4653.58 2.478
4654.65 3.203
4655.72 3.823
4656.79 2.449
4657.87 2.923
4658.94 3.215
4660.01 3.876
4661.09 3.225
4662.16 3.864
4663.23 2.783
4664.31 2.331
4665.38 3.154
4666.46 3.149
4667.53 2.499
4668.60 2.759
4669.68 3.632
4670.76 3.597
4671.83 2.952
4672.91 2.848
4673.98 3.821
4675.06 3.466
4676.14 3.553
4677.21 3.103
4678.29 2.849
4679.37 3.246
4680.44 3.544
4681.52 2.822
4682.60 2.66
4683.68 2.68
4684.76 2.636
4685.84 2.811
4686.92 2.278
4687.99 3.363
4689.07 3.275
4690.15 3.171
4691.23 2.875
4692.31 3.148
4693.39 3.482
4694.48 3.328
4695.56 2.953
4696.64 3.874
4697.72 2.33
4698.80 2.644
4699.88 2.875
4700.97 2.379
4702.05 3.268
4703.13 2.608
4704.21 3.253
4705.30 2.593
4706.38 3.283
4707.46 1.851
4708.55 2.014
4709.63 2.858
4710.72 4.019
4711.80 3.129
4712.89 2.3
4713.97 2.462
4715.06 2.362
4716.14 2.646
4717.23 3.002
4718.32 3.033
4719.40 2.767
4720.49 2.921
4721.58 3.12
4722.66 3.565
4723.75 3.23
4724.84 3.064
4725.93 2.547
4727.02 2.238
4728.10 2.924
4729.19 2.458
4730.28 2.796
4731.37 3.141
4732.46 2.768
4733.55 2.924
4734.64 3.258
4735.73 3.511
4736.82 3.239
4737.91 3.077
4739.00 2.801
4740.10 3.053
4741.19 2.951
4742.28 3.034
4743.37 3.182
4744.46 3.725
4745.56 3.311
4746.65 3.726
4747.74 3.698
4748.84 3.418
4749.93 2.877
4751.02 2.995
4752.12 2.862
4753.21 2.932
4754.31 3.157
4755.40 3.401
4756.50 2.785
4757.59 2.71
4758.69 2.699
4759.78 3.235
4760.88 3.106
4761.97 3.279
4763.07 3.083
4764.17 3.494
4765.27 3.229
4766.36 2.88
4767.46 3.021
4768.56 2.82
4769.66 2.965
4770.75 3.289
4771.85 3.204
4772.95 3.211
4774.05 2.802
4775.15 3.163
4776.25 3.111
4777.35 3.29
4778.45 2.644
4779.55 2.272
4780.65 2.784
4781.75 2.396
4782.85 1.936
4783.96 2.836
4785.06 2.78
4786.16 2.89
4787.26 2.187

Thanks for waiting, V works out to 1.1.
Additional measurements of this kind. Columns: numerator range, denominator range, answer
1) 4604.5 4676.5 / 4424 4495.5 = 1.11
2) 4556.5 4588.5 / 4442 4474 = 1.15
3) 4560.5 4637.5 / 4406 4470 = 1.11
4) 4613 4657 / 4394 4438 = 1.10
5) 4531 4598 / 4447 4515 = 1.05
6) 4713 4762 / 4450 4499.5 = 1.12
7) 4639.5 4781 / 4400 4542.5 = 1.05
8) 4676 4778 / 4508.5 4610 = 0.98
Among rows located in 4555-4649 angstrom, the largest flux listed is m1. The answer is 4.145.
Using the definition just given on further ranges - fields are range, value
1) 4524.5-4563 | 4.539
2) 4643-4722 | 4.019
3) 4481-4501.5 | 3.533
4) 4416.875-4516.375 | 3.964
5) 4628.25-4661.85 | 3.876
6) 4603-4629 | 3.665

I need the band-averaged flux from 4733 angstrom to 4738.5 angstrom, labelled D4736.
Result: 3.2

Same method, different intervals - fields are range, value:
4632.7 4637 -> 3.17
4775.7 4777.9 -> 3.2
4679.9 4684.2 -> 2.93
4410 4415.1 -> 2.75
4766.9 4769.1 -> 2.91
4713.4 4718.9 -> 2.7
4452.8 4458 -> 2.7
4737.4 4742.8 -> 2.98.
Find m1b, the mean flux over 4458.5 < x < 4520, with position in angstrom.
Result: 2.89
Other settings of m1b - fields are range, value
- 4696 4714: 2.82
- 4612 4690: 3.01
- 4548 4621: 3.07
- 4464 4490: 2.73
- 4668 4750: 3.01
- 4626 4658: 2.93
